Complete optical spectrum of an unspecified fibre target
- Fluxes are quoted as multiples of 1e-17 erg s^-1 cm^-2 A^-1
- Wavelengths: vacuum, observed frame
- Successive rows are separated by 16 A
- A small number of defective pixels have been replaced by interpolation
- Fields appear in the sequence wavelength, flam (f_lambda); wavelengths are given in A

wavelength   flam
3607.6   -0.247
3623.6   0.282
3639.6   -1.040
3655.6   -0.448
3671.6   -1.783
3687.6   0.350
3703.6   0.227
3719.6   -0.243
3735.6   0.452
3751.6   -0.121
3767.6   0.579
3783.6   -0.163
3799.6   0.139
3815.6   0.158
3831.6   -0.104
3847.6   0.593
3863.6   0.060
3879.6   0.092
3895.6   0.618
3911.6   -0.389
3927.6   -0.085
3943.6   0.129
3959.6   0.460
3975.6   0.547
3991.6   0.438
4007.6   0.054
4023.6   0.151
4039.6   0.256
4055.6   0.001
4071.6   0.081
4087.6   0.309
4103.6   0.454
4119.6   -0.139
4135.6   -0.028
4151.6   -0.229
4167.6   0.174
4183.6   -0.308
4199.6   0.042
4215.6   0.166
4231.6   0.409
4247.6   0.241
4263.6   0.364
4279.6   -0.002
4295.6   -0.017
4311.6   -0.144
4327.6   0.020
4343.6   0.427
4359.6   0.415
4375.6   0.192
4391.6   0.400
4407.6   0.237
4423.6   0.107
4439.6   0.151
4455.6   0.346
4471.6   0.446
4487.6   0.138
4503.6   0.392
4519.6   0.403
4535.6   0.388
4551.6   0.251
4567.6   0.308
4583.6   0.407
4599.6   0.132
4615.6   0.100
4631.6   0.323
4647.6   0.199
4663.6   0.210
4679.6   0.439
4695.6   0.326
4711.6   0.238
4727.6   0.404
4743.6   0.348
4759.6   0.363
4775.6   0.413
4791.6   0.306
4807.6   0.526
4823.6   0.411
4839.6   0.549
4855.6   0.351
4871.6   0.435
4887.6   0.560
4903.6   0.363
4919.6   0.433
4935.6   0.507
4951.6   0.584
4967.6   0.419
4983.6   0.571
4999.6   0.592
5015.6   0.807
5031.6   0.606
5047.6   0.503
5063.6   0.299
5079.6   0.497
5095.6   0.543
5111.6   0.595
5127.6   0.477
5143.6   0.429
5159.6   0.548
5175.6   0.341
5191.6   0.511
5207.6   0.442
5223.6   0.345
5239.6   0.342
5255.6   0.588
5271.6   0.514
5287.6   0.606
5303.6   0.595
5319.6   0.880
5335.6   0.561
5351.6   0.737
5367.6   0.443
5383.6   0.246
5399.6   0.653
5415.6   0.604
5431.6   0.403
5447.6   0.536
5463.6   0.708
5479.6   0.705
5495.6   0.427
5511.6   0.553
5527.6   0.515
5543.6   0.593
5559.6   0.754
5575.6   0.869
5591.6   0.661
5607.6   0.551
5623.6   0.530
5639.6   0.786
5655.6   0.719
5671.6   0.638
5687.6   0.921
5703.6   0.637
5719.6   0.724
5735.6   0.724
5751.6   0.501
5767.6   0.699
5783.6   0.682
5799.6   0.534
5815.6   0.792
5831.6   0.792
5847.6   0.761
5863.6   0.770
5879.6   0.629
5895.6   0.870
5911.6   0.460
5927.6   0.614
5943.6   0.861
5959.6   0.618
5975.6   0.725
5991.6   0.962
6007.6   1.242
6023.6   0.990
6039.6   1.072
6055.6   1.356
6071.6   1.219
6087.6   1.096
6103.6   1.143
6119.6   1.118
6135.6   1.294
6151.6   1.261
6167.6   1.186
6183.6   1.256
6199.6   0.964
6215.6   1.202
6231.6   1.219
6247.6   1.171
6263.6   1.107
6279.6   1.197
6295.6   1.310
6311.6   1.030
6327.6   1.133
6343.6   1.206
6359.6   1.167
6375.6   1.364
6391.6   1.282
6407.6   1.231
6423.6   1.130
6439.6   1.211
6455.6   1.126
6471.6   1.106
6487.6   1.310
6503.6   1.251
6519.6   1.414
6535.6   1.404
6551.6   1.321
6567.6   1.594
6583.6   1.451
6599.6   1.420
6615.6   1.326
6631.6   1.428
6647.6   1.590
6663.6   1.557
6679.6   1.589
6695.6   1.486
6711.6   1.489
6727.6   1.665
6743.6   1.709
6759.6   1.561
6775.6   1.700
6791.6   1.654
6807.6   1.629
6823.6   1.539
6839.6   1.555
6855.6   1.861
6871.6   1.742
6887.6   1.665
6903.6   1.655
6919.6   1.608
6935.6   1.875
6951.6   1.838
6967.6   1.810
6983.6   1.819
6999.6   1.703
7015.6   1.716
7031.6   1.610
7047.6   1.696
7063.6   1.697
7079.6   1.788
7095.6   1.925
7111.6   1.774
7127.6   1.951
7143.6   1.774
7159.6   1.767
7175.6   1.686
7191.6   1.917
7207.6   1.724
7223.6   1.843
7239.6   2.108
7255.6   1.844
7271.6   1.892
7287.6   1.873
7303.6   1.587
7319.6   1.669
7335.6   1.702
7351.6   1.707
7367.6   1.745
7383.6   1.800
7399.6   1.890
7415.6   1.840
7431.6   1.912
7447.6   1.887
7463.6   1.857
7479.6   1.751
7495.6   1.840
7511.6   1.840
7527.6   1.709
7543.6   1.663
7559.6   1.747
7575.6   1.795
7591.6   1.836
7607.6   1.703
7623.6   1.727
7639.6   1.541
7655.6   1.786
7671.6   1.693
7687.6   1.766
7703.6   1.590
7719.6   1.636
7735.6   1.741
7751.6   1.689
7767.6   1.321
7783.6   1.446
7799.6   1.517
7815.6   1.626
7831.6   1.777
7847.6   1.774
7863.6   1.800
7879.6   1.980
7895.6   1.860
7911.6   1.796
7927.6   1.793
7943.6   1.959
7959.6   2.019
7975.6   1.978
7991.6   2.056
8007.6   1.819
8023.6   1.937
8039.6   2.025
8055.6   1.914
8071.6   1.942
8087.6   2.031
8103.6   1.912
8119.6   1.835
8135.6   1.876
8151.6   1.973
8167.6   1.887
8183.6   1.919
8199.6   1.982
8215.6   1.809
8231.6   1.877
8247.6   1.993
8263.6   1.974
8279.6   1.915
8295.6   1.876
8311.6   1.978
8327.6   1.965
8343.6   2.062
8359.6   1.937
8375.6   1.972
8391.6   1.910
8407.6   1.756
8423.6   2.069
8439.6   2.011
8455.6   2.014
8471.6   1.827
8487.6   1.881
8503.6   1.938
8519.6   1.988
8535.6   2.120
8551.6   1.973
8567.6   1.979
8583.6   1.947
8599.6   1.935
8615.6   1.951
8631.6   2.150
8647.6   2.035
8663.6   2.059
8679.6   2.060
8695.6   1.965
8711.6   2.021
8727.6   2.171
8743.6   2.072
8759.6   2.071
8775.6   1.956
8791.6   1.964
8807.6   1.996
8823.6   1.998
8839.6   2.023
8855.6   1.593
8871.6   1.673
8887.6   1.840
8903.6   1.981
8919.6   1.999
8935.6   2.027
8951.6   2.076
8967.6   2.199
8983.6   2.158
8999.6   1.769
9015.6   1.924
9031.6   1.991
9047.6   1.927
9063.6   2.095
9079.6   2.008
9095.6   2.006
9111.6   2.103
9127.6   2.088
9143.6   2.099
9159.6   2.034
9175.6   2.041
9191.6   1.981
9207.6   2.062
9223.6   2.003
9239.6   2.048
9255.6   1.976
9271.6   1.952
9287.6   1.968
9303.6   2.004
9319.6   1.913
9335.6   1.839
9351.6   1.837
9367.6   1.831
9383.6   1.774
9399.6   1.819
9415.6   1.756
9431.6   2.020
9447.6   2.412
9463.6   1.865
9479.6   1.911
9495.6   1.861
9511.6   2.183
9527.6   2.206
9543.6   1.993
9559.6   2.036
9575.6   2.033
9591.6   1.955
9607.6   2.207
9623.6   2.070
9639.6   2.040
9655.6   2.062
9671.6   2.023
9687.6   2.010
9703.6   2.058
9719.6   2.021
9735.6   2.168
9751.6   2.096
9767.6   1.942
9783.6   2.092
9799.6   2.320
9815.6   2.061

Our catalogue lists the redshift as 0.50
